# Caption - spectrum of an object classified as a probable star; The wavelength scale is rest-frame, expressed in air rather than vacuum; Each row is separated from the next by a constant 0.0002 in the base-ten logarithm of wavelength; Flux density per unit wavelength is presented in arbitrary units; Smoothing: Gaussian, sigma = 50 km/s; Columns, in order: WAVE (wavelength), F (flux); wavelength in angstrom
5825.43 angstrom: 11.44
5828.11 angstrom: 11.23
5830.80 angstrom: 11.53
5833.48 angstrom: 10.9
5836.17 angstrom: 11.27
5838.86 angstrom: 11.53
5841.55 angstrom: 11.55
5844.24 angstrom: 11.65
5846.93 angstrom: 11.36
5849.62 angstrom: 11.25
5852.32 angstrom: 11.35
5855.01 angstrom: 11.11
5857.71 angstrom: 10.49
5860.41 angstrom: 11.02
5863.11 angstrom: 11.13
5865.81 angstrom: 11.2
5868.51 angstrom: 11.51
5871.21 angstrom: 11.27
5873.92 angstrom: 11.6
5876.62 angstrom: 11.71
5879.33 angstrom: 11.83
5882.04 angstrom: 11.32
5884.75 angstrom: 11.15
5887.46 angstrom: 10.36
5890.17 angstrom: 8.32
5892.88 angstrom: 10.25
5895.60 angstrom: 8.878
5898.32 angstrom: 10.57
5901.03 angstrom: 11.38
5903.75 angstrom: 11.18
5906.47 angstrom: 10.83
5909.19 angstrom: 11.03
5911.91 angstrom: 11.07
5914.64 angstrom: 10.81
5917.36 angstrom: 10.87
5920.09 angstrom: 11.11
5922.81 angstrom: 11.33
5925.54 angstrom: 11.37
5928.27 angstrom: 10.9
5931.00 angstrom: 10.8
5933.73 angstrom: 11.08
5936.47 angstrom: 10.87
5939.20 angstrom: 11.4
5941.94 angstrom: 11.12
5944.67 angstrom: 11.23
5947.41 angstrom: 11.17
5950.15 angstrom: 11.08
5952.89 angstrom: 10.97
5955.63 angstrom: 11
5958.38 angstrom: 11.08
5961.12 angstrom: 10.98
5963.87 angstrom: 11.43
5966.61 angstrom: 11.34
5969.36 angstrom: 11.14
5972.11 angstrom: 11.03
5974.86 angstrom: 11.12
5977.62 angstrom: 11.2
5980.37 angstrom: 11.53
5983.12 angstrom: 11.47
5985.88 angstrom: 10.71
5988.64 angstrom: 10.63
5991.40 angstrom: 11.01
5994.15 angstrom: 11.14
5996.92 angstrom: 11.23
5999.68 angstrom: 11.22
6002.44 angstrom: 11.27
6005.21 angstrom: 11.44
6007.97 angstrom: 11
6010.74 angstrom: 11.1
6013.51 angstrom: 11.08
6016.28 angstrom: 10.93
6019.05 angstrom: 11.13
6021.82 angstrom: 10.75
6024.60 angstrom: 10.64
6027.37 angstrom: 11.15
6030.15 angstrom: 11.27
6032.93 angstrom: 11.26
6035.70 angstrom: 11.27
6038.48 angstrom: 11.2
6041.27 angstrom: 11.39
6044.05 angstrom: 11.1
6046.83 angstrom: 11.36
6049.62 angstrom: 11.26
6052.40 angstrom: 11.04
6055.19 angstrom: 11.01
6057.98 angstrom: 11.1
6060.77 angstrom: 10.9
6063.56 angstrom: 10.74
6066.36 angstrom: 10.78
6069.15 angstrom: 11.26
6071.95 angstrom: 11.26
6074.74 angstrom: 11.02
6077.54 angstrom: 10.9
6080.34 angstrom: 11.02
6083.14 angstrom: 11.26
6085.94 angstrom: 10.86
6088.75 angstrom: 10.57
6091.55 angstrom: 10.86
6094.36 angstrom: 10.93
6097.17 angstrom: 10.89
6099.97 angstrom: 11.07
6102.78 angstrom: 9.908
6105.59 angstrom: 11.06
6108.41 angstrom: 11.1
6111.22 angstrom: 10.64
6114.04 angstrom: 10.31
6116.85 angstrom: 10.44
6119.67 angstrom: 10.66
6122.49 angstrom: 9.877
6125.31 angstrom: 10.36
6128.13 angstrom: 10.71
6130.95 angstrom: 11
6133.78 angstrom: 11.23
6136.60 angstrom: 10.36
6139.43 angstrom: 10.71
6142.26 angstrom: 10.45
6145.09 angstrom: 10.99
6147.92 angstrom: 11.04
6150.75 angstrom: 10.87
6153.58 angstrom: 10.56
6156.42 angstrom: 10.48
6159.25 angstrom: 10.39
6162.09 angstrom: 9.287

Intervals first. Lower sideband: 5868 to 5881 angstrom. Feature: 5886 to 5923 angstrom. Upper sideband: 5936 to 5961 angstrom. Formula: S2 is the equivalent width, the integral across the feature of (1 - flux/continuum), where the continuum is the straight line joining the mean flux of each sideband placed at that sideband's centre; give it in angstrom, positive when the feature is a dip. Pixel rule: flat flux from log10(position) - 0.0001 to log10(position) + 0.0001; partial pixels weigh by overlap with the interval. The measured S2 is 2.72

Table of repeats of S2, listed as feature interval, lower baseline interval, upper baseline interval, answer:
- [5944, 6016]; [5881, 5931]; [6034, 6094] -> -1.76 angstrom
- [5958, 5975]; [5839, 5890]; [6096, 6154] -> -0.26 angstrom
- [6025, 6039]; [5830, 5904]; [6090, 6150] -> -0.50 angstrom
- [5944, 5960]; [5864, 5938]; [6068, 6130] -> -0.30 angstrom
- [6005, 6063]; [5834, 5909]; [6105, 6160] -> -1.69 angstrom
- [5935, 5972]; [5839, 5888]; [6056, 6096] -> 0.05 angstrom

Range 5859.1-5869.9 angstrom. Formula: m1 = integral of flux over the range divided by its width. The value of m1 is 11.2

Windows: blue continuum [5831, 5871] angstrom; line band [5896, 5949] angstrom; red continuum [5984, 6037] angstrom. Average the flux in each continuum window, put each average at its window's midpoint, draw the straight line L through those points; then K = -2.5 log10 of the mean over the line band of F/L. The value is 0.01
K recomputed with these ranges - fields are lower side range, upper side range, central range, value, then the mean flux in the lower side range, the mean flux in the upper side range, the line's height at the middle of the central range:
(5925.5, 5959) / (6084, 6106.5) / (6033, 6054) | -0.035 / 11.1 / 10.8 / 10.9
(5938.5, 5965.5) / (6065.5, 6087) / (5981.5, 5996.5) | 0.010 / 11.1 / 11.1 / 11.1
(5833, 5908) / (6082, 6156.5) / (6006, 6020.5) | -0.023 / 11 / 10.7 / 10.8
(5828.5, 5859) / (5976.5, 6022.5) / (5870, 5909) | 0.045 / 11.3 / 11.1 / 11.2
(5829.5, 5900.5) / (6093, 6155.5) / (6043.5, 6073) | -0.030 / 11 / 10.7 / 10.8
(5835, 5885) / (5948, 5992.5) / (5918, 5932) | 0.010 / 11.3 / 11.1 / 11.2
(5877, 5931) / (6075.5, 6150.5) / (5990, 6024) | -0.033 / 10.8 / 10.7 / 10.8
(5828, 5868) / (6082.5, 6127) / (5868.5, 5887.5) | -0.021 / 11.2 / 10.7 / 11.2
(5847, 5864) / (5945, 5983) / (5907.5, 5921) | 0.016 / 11.1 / 11.2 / 11.1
